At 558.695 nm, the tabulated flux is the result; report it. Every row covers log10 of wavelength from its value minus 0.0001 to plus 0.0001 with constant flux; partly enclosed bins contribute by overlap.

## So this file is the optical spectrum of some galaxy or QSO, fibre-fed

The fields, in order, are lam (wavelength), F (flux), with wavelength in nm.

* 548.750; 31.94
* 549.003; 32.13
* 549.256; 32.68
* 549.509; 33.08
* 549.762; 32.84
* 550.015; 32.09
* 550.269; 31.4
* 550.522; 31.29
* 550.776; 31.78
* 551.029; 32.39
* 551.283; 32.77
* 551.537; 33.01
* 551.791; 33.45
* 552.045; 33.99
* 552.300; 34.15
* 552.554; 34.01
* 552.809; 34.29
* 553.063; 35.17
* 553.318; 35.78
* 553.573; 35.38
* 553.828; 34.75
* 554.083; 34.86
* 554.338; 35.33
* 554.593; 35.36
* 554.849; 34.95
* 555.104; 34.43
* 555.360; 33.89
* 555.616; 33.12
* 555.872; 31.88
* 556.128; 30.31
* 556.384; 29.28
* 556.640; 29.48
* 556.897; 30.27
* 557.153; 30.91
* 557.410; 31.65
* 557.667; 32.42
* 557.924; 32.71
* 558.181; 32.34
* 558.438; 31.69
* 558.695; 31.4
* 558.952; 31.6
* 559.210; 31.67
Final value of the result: 31.4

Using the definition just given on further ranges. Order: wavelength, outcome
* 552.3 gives 34.15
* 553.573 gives 35.38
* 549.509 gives 33.08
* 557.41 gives 31.65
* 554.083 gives 34.86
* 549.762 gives 32.84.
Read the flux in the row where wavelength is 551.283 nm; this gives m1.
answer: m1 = 32.77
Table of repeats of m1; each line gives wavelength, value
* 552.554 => 34.01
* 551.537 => 33.01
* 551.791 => 33.45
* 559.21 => 31.67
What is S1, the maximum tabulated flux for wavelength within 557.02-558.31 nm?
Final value 32.71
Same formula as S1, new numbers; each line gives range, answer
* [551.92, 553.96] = 35.78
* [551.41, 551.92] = 33.45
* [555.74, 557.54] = 31.88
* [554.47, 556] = 35.36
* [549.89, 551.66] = 33.01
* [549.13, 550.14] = 33.08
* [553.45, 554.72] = 35.38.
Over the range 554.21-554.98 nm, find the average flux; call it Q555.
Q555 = 35.2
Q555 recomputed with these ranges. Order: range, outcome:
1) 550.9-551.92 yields 32.9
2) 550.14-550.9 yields 31.5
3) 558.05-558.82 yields 31.8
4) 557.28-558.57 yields 32.1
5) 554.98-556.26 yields 32.7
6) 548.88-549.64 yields 32.6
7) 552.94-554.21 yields 35.2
